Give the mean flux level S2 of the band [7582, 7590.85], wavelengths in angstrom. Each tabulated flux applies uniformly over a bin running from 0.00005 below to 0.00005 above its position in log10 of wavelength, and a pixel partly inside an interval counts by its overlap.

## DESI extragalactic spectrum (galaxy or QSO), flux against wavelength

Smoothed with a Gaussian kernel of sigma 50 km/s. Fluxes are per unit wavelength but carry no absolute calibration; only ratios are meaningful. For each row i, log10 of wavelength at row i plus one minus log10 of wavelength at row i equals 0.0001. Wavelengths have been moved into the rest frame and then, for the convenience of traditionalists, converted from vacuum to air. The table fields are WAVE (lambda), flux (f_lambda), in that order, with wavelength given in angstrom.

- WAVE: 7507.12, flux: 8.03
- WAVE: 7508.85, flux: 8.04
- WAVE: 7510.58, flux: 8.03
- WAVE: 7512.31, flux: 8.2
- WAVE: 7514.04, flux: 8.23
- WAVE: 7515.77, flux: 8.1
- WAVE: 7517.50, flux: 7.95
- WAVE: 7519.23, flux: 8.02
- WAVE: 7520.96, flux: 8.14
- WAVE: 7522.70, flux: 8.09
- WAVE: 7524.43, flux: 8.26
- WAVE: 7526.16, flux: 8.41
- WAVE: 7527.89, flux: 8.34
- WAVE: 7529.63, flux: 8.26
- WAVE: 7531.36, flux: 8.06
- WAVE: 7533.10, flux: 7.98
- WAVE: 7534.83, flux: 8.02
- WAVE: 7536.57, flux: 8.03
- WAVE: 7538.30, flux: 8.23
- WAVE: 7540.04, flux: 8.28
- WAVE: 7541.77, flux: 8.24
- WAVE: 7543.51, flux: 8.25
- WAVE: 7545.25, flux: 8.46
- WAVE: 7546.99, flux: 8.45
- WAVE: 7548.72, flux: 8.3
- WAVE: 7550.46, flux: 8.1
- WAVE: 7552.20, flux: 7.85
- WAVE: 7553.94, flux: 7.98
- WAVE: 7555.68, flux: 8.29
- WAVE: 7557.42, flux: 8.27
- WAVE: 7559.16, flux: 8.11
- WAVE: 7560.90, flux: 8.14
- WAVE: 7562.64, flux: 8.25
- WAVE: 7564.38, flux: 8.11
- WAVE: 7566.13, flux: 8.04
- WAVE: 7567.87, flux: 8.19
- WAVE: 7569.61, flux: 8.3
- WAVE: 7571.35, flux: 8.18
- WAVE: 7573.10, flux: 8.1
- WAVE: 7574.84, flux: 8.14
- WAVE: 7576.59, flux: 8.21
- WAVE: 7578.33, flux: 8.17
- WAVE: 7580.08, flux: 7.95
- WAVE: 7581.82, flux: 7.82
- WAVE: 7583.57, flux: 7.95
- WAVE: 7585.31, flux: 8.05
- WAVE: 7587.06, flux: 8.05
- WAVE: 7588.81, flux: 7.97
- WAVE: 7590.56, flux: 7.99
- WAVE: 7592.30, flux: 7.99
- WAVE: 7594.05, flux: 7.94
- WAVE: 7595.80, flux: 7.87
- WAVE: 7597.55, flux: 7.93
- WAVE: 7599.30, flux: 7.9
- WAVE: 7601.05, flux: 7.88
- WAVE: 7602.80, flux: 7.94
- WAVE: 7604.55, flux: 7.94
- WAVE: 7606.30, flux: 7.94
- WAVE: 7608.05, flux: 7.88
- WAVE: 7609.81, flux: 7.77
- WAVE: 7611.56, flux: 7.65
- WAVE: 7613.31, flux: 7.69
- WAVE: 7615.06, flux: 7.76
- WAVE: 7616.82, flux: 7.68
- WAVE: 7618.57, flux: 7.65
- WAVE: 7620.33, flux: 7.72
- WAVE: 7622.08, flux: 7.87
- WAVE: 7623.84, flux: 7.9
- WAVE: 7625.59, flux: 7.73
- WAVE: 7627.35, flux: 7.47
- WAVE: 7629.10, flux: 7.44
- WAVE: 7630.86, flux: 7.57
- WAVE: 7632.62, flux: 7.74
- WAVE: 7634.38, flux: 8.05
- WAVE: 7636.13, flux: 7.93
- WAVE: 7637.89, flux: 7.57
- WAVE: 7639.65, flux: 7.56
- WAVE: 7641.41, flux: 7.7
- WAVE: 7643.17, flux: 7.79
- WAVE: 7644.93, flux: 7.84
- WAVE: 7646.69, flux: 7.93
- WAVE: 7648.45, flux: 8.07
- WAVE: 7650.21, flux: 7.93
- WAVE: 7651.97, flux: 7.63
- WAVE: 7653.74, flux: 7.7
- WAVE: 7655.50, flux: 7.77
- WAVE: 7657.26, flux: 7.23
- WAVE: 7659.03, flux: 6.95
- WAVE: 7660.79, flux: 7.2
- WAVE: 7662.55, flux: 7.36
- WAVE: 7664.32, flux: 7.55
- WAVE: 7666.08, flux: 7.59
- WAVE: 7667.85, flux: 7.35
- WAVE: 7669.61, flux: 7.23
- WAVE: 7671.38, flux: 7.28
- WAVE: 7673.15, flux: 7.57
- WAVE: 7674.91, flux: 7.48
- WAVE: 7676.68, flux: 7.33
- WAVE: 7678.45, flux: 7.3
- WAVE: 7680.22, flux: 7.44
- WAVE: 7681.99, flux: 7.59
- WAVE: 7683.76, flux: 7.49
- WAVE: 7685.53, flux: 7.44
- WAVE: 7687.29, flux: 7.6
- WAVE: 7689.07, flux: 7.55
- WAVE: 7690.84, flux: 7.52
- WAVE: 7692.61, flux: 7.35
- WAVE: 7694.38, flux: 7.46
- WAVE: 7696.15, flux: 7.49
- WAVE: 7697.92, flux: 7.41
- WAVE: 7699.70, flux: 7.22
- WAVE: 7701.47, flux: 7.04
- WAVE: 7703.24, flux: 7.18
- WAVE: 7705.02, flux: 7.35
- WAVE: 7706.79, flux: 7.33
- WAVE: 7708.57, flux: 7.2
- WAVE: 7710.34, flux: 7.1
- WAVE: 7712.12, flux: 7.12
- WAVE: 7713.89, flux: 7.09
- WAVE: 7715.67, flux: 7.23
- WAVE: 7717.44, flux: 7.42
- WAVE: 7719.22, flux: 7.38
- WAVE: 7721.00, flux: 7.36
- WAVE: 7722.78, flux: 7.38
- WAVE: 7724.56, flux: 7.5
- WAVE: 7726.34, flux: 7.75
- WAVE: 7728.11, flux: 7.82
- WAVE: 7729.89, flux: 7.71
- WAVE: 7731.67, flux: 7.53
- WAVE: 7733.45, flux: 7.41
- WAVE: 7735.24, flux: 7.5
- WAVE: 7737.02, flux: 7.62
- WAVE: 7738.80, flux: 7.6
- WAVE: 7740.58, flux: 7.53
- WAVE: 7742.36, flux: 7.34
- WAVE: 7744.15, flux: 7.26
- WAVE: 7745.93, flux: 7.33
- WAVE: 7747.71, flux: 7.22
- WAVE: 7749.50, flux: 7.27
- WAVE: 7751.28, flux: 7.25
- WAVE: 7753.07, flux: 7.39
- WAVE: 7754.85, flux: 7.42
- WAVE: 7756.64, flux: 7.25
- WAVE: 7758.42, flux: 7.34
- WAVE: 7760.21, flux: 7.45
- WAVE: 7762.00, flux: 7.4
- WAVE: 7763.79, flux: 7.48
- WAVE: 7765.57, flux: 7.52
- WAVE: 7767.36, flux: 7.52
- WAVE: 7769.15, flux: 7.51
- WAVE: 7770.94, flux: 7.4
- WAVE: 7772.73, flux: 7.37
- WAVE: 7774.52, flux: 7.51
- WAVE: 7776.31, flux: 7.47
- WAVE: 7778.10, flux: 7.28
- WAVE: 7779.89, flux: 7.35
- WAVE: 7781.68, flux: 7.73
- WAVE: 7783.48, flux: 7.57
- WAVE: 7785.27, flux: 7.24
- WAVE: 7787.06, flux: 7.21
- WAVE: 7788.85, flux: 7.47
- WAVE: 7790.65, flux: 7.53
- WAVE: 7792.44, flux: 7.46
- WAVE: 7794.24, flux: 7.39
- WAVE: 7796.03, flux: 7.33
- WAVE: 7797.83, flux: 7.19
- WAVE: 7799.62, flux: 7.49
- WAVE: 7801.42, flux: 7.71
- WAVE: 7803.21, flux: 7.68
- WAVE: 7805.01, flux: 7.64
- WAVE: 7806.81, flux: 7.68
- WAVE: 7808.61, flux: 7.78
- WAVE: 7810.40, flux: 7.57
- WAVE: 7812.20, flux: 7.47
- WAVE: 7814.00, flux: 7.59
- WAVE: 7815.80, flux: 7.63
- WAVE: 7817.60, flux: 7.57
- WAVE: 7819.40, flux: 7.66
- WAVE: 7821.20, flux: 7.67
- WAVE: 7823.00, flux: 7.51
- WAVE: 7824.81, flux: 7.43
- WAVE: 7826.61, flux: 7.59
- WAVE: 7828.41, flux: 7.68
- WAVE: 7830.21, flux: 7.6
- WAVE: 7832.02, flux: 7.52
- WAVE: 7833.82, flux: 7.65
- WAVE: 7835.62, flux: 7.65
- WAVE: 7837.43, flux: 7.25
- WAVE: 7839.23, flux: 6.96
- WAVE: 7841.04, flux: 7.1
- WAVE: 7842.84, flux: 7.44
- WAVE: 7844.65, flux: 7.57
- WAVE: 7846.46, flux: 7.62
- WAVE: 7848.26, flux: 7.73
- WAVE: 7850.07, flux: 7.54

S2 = 7.98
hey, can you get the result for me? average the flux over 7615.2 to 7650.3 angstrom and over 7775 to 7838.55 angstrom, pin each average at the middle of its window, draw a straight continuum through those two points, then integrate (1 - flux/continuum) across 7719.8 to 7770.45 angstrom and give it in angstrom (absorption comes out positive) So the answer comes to 1.0 angstrom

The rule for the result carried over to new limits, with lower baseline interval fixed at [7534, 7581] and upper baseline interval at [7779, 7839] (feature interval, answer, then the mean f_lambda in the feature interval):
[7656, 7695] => 2.3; 7.41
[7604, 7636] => 1.0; 7.75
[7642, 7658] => 0.3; 7.77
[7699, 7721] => 1.6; 7.23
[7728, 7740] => 0.2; 7.58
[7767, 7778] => 0.2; 7.45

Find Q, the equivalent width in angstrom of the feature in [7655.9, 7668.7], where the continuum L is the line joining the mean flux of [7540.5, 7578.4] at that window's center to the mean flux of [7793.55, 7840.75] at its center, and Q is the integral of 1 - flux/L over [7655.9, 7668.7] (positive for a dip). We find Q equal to 1.0 angstrom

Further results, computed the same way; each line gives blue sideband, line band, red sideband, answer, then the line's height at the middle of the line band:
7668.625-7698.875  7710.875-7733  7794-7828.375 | 0.1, 7.48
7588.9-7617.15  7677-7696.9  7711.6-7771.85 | 0.3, 7.6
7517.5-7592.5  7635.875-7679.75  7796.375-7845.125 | 2.0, 7.9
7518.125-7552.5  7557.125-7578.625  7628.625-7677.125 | -0.4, 8.02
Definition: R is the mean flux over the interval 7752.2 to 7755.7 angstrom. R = 7.42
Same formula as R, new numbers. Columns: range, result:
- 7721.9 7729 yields 7.62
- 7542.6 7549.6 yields 8.36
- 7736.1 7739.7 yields 7.62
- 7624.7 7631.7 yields 7.56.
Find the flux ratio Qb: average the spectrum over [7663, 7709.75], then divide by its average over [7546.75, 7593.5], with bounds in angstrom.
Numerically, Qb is 0.9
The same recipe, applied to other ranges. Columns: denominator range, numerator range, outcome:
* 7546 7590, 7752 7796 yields 0.91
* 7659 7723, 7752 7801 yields 1.01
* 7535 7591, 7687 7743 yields 0.91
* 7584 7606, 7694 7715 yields 0.91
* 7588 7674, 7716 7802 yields 0.97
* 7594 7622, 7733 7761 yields 0.94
